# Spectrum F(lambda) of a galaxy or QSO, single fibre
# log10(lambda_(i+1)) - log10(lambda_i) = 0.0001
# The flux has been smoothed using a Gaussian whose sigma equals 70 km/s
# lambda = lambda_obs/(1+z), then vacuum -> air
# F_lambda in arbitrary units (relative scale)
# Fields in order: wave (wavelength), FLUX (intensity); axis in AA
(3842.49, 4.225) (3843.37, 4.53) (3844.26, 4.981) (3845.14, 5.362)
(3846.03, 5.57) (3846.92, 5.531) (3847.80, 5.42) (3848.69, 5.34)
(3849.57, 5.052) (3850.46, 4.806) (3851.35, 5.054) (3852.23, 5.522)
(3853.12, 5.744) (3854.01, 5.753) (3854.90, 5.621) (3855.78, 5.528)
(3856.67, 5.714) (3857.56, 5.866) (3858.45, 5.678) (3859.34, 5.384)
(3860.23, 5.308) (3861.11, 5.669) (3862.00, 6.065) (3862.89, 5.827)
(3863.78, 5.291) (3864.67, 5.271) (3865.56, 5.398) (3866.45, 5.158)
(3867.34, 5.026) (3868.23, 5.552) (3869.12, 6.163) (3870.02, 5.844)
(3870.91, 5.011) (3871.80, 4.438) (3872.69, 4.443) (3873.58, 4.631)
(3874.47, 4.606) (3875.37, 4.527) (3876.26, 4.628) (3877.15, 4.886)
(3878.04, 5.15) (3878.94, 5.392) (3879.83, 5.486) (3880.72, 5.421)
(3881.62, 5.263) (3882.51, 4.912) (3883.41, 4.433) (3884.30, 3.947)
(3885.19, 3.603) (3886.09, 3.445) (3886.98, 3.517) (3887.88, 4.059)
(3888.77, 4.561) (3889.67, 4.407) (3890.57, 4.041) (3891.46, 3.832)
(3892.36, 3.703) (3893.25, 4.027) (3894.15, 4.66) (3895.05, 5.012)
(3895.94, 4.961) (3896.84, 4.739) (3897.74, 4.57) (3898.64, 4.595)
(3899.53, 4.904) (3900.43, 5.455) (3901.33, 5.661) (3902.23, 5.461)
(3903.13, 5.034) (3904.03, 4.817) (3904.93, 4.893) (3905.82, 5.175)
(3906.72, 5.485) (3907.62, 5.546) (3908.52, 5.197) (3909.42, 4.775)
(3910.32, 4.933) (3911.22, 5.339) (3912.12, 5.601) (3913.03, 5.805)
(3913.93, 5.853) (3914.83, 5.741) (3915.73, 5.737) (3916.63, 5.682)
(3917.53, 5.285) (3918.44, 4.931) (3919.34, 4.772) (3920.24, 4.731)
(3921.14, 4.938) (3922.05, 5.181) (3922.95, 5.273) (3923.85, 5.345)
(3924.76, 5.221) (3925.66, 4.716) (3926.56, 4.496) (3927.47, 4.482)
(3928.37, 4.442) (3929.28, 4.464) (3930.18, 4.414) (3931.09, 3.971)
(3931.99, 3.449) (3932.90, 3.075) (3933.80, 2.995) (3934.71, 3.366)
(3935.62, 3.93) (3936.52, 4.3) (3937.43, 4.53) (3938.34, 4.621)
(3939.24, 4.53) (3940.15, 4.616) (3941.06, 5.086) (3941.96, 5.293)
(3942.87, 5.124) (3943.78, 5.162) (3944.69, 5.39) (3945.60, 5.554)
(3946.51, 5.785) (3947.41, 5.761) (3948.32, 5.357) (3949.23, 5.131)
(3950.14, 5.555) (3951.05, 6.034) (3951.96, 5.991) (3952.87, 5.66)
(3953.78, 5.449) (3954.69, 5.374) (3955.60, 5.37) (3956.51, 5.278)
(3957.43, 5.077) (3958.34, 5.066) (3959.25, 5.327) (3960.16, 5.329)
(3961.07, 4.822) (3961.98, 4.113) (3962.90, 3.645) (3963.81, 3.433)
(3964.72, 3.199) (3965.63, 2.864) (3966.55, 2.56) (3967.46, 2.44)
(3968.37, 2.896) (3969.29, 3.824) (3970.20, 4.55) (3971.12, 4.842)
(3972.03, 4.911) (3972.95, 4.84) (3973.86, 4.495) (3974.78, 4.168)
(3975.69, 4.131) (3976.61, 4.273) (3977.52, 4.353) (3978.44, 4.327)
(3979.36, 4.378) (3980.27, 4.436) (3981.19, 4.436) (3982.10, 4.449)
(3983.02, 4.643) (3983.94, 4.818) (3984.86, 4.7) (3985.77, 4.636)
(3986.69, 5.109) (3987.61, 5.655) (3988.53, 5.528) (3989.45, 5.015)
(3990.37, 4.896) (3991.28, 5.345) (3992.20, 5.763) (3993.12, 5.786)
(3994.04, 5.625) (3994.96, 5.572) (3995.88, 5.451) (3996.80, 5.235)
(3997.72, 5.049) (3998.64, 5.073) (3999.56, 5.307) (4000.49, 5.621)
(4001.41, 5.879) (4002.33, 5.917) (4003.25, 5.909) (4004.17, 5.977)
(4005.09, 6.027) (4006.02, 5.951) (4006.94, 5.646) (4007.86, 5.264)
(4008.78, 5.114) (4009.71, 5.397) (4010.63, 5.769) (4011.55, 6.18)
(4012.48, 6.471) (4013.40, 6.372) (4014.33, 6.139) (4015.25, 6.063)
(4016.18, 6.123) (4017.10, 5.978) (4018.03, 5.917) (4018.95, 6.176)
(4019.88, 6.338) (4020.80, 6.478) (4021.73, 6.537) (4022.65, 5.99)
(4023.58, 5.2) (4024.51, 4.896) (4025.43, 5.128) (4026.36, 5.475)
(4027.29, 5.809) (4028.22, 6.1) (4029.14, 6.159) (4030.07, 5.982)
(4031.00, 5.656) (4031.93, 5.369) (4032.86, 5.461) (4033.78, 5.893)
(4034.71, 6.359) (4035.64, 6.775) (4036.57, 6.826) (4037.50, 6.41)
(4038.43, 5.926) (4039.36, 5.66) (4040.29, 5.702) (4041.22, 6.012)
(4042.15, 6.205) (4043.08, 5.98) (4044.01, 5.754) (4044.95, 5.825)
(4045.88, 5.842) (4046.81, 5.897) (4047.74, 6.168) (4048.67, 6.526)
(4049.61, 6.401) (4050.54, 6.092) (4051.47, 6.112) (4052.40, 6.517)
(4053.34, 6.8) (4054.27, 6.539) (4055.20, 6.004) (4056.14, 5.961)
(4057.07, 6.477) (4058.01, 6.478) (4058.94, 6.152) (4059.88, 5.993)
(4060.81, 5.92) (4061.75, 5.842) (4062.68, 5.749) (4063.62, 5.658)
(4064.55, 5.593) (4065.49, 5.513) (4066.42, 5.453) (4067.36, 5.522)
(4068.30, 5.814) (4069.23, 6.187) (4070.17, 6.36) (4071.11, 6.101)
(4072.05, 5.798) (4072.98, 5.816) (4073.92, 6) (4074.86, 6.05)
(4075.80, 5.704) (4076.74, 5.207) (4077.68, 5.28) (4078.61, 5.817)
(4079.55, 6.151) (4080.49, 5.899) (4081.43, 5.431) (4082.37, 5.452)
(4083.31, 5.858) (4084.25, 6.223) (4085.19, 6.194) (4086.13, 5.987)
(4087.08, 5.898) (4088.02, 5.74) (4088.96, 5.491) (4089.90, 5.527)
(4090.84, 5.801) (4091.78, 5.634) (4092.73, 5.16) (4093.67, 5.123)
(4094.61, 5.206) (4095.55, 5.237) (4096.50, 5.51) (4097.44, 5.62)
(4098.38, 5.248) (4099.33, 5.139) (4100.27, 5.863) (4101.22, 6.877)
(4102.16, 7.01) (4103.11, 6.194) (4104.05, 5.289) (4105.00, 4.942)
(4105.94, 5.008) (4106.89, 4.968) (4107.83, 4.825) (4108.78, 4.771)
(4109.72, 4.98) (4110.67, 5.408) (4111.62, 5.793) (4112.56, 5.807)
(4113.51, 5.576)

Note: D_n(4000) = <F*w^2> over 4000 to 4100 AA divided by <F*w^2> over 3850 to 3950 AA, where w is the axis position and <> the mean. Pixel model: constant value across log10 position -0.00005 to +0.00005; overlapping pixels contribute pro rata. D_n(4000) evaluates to 1.3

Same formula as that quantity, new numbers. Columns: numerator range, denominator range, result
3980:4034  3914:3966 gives 1.20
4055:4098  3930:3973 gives 1.34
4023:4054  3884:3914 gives 1.35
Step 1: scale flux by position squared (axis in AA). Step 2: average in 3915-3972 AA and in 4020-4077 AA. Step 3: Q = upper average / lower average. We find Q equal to 1.3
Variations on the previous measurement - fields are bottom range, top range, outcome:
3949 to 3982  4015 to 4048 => 1.36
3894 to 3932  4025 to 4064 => 1.28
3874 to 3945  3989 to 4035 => 1.27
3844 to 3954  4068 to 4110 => 1.24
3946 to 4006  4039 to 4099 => 1.25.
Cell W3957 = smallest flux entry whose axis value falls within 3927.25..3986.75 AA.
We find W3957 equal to 2.44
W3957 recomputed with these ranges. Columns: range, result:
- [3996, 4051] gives 4.896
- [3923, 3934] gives 2.995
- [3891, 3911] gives 3.703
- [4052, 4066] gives 5.513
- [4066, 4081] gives 5.207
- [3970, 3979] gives 4.131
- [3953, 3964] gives 3.433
